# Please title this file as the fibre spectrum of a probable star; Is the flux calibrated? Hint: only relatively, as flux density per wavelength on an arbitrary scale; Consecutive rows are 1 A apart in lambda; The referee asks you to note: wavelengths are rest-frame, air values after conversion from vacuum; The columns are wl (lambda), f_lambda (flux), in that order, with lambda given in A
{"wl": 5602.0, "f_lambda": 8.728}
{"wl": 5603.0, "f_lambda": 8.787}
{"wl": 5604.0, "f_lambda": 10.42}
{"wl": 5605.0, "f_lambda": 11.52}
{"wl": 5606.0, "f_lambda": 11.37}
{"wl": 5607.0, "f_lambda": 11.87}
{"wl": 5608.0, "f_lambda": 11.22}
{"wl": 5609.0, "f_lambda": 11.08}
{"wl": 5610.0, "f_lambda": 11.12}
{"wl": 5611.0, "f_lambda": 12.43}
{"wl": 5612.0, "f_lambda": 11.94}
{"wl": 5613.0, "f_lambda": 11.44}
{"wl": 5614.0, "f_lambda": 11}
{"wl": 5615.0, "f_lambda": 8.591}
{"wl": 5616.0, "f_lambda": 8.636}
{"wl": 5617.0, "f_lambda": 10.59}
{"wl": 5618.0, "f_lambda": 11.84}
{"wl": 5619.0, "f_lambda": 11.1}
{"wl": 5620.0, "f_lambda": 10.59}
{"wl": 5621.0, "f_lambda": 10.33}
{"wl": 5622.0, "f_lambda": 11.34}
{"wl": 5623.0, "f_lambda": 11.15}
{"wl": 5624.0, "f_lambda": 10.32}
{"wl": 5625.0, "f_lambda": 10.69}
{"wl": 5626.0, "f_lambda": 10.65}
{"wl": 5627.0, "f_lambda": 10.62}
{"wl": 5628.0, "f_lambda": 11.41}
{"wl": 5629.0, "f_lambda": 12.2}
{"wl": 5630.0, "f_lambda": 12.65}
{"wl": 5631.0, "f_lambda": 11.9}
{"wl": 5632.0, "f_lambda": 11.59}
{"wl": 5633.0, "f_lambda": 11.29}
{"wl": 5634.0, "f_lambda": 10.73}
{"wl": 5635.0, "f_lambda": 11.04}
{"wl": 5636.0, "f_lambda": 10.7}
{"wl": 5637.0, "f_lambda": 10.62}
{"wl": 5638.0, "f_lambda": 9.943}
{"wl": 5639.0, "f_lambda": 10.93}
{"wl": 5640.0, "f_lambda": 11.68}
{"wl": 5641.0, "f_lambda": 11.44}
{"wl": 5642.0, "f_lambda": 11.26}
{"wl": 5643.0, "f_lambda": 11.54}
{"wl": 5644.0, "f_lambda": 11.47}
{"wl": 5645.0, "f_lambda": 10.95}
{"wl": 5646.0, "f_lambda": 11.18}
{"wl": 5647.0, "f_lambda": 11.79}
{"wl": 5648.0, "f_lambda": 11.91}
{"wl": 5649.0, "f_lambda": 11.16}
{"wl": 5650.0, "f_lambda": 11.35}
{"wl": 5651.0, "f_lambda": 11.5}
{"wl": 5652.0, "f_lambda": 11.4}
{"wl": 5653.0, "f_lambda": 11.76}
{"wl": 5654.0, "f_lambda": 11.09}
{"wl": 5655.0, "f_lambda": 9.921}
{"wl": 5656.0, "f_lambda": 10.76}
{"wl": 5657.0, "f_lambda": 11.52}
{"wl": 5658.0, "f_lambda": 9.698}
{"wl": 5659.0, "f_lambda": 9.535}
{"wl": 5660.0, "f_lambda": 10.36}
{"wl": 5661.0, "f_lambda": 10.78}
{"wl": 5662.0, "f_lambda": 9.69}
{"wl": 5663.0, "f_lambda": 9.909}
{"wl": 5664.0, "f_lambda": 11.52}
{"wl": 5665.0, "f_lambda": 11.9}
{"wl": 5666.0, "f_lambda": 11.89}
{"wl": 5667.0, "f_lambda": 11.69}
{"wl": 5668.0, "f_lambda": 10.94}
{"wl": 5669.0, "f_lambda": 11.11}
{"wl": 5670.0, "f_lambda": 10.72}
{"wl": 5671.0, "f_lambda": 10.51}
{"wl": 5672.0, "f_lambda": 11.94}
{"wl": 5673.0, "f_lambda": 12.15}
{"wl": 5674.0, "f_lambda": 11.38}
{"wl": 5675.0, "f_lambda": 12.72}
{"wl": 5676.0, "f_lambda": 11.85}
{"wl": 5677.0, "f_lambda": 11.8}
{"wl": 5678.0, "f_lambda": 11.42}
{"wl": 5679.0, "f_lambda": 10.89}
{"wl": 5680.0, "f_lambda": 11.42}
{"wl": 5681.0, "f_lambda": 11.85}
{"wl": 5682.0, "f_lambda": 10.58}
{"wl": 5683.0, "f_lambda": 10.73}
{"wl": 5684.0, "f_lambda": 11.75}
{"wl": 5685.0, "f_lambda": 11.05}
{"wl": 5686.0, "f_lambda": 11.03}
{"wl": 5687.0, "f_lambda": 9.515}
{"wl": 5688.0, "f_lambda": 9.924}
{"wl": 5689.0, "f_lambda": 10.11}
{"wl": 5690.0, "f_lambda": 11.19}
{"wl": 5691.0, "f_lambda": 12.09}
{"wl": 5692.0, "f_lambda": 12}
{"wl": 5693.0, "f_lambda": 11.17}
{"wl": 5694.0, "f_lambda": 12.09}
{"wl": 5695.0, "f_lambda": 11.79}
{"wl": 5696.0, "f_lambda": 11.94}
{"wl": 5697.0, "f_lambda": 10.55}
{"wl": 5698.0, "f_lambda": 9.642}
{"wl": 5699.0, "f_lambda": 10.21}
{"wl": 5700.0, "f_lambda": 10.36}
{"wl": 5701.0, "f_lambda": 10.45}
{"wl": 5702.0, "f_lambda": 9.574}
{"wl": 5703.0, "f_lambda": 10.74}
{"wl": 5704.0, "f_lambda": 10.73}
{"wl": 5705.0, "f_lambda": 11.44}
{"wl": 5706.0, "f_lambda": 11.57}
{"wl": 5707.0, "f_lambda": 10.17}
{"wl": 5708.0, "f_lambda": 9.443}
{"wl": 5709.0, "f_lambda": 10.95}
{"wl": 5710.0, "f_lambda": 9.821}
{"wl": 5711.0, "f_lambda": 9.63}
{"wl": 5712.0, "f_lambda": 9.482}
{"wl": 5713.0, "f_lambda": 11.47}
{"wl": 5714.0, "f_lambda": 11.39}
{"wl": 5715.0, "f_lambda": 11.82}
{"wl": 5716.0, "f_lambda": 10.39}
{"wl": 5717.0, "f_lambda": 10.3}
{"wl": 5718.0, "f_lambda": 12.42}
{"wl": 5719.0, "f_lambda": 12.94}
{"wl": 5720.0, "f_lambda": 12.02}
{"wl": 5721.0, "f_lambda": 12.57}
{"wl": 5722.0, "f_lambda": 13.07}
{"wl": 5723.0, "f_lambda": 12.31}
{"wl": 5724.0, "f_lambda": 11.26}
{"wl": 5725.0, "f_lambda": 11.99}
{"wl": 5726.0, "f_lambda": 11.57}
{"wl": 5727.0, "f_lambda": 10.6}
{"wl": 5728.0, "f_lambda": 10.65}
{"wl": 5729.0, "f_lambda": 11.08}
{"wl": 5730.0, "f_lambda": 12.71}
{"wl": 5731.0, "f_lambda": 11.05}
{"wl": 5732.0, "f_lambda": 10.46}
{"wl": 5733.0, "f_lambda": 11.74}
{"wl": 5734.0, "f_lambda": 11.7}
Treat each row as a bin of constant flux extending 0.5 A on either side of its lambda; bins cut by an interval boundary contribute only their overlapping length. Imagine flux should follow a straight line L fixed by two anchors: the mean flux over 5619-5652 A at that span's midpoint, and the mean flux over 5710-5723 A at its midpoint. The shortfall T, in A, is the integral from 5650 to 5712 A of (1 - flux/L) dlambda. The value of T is 2.1 A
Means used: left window 11.2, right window 11.4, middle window 10.9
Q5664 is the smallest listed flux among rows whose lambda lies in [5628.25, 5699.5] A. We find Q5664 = 9.515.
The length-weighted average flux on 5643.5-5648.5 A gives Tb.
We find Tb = 11.5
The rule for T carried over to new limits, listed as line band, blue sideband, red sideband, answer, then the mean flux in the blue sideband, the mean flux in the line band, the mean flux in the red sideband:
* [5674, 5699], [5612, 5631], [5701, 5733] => -0.3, 10.9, 11.2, 11.1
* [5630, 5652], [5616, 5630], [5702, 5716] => -0.8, 11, 11.3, 10.6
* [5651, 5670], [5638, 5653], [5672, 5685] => 0.9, 11.4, 10.9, 11.5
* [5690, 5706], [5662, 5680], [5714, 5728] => 0.8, 11.4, 11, 11.7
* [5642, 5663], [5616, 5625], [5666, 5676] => 0.5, 10.8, 10.9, 11.5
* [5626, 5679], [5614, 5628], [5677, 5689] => -2.3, 10.5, 11.2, 10.9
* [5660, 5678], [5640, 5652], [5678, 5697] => 0.0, 11.4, 11.3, 11.2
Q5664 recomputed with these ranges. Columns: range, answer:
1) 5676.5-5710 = 9.443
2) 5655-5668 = 9.535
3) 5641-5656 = 9.921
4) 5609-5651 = 8.591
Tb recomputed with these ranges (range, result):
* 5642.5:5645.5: 11.3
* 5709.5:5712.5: 9.64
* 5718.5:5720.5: 12.5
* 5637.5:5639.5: 10.4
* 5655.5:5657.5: 11.1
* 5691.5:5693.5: 11.6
